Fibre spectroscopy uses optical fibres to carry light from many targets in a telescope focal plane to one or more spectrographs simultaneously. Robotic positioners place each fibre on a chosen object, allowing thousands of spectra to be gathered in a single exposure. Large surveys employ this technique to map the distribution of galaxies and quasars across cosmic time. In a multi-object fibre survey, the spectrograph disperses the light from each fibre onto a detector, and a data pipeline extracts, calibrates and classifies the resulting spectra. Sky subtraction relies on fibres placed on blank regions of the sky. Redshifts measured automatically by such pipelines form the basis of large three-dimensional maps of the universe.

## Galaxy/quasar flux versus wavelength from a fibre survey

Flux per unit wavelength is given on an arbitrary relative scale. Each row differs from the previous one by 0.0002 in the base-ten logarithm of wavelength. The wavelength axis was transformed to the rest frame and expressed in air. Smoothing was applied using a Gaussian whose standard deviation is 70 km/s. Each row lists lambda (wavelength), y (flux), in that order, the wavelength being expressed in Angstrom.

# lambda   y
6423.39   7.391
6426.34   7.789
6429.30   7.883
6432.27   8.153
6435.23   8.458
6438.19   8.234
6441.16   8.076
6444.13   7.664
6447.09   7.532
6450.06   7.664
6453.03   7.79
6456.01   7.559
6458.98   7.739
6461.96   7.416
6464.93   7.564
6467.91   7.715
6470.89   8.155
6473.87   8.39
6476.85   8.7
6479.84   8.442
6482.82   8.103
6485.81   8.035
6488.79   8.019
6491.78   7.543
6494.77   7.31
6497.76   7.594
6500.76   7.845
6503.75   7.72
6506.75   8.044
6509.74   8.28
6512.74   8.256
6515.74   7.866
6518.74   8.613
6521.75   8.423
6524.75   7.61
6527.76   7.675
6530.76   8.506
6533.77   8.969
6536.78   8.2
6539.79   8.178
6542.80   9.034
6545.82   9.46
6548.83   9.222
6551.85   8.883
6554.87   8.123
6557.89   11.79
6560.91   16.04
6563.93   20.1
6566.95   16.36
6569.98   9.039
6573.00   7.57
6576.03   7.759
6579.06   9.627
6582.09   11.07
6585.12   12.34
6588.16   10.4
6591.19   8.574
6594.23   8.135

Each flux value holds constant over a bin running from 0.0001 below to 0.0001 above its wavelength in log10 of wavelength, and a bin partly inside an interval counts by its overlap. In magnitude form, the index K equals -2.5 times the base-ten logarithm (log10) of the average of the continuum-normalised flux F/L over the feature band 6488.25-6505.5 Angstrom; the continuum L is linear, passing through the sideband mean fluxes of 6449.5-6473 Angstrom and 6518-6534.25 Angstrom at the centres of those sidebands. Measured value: 0.05 mag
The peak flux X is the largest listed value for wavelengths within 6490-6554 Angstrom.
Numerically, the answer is 9.46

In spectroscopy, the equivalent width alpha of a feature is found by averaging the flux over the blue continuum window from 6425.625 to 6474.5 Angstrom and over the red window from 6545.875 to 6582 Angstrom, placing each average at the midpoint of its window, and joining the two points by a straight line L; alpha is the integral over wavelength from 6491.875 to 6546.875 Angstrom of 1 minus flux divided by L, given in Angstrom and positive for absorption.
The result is 9.66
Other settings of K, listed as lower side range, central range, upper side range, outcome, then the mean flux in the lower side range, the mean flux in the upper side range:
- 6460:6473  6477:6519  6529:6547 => 0.024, 7.75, 8.7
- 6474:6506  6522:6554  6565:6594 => 0.084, 7.95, 10.4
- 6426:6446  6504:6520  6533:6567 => 0.223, 8.04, 11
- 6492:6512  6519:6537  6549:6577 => 0.147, 7.8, 11.7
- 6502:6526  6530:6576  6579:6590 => -0.091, 8.11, 11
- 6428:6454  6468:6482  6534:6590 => 0.048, 7.94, 10.7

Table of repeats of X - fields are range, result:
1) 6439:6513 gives 8.7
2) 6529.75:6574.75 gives 20.1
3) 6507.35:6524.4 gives 8.613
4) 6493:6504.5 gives 7.845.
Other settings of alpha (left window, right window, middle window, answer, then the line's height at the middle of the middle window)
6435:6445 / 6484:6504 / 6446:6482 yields 0.13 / 7.93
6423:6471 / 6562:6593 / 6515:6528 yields 2.29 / 9.81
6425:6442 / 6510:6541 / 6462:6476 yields 0.37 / 8.15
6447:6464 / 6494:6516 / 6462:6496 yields -1.03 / 7.75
